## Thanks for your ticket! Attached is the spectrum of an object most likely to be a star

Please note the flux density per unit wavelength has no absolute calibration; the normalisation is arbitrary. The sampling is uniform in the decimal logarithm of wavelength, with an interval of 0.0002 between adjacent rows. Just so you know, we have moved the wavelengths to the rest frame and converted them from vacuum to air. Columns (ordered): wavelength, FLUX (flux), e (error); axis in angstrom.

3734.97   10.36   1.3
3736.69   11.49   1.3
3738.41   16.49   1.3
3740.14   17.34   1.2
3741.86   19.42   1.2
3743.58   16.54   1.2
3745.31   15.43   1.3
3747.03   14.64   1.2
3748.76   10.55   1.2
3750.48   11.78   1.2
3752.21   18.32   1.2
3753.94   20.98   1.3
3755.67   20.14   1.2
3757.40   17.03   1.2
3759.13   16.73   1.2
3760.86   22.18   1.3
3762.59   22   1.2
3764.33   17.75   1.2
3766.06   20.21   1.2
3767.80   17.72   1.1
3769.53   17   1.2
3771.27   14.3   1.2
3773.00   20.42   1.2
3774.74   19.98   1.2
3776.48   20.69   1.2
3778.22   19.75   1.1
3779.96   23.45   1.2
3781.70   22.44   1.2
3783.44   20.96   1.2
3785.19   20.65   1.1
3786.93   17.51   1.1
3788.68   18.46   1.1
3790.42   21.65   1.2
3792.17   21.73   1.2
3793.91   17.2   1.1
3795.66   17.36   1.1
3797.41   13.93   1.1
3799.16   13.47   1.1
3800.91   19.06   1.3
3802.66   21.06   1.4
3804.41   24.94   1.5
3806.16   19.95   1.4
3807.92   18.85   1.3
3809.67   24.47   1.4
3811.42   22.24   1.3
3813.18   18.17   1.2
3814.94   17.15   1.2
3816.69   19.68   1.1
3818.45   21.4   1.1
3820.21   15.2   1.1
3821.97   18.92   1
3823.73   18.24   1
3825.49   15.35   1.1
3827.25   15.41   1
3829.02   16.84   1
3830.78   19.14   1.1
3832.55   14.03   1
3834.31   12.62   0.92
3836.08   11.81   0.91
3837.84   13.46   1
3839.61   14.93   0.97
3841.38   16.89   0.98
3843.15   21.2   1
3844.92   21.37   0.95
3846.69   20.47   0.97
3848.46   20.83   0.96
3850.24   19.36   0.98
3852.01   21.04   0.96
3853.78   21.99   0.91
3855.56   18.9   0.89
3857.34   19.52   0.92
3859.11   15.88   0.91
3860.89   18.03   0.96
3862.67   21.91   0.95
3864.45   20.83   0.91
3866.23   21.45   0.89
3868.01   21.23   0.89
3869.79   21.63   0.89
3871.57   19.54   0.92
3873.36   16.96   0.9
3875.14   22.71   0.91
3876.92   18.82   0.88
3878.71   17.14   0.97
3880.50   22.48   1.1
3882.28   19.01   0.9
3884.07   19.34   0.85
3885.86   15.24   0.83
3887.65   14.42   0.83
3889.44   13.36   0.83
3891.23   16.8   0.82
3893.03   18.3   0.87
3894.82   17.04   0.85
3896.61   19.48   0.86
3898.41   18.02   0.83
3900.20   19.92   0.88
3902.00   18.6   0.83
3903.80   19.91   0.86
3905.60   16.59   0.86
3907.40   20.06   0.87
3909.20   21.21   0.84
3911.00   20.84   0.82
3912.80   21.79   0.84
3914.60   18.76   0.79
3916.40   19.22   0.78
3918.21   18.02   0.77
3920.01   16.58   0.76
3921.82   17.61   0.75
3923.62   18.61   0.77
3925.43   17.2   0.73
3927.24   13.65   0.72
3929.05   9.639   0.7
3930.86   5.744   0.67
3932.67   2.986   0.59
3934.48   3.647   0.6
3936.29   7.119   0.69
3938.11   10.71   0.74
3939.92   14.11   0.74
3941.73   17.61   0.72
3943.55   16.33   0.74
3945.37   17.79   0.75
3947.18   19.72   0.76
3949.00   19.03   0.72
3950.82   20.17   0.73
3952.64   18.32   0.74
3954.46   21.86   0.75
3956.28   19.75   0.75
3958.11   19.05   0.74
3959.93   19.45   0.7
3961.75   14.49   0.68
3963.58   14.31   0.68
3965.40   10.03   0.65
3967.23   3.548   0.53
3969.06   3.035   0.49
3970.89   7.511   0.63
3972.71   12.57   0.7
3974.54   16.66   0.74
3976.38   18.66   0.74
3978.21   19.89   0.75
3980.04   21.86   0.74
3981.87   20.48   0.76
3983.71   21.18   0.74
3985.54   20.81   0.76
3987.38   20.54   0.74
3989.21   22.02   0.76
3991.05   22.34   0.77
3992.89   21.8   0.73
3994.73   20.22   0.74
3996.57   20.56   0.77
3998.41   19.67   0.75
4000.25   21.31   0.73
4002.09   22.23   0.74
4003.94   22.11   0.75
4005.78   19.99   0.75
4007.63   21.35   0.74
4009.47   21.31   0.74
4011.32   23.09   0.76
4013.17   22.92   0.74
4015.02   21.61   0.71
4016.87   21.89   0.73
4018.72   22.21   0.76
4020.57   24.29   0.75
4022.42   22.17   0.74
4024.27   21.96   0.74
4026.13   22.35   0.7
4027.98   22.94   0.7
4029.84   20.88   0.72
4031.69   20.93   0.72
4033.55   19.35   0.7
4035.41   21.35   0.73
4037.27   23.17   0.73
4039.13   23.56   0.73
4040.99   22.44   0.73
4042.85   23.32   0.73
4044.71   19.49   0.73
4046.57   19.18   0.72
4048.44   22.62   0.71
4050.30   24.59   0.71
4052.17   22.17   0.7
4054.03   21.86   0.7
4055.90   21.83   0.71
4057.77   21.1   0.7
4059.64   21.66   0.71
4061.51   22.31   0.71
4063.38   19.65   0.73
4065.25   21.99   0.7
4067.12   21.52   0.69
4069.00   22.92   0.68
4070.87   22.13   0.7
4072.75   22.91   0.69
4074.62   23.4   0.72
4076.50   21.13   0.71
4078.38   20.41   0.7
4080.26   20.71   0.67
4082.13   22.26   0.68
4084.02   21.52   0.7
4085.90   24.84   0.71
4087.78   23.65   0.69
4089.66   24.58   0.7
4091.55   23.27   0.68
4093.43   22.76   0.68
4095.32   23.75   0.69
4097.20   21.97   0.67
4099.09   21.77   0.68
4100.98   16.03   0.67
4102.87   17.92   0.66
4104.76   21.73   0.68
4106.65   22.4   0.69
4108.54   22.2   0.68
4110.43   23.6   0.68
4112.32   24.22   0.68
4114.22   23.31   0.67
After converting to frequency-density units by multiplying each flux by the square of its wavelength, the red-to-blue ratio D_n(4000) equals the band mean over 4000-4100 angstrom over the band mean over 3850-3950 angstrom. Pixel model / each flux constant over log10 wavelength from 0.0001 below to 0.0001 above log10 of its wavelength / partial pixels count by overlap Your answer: 1.4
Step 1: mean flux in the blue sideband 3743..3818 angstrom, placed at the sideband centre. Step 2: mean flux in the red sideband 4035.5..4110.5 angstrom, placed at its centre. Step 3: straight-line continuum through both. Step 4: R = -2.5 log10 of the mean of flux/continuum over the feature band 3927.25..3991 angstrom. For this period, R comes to 0.346 mag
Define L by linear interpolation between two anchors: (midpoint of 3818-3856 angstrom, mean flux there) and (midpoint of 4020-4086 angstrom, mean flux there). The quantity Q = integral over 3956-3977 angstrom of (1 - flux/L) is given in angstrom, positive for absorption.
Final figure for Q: 7.50 angstrom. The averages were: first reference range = 17.6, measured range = 13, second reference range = 21.9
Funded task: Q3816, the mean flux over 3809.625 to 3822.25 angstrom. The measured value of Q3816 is 19.4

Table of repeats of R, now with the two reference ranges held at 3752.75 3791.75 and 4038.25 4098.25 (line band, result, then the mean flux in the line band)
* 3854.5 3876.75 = 0.032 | 19.9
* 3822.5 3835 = 0.244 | 16.1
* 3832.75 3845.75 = 0.261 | 15.9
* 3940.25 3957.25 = 0.131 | 18.8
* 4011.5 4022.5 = -0.039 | 22.6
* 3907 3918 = 0.036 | 20.2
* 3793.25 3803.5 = 0.170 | 17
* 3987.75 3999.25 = 0.025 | 21.1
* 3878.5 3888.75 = 0.153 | 17.9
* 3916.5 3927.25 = 0.203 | 17.4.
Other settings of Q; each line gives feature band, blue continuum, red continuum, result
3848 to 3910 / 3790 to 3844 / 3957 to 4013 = -3.6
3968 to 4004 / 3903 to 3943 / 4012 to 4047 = 1.1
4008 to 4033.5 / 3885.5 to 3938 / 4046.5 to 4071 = -2.2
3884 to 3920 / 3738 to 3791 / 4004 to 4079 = 3.4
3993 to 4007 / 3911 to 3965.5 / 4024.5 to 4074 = -1.4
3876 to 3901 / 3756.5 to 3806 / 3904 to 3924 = 1.7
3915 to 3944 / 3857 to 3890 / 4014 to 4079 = 9.9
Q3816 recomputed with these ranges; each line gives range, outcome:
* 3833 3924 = 18.6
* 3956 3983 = 14.7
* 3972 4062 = 21.3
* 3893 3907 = 18.5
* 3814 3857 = 17.8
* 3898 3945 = 15.5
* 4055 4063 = 21.6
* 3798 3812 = 20.3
